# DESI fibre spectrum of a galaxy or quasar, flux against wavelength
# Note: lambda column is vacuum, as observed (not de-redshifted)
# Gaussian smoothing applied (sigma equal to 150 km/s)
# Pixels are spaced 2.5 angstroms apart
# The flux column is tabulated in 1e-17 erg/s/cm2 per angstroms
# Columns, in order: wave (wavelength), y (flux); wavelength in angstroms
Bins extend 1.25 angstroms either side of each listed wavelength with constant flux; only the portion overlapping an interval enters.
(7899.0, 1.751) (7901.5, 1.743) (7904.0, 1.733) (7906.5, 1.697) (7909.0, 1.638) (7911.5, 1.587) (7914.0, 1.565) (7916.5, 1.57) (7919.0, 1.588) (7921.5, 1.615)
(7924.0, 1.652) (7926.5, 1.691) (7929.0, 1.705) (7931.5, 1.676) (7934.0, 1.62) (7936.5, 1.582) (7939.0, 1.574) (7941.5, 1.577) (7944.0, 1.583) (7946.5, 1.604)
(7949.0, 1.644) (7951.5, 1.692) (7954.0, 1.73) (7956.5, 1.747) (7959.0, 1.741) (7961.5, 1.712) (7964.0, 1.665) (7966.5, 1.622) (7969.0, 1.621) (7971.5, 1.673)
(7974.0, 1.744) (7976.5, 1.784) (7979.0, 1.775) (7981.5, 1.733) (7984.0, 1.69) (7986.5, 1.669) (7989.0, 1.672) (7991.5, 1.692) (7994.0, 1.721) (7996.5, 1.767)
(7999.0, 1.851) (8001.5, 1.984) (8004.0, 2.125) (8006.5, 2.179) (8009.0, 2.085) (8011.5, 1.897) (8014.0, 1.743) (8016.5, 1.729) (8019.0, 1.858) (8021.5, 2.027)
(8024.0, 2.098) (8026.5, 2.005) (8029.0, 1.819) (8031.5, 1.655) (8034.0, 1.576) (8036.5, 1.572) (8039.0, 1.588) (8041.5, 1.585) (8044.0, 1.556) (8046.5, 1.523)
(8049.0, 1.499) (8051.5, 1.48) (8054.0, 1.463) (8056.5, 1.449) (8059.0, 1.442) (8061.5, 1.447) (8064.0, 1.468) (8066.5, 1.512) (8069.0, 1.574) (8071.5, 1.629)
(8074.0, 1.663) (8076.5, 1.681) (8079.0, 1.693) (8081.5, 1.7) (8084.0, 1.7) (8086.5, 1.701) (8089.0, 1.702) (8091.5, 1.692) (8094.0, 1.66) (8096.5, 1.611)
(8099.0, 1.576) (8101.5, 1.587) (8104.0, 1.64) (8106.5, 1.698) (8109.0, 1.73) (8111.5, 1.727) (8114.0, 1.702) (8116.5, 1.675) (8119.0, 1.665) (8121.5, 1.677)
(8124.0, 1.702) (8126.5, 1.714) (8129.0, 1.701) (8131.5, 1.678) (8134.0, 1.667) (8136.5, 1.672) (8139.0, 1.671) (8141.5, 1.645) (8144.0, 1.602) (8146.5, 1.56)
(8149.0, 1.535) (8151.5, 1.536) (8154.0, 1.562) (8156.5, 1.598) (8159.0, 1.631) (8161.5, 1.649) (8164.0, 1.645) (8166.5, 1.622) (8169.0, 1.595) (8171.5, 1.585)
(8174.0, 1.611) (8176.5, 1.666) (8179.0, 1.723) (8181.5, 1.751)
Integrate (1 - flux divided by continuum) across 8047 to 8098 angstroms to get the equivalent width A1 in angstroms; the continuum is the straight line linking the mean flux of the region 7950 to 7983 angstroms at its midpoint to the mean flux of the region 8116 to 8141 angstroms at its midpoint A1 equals 3.1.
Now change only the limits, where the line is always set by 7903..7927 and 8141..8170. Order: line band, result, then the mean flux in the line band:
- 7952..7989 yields -1.9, 1.71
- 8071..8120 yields -2.0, 1.67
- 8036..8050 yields 0.5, 1.55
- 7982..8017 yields -4.9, 1.84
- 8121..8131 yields -0.6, 1.7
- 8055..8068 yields 1.2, 1.47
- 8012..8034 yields -3.2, 1.85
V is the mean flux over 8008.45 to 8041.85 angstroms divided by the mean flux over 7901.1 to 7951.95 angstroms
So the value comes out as 1.10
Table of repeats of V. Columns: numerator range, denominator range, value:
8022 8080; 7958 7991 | 0.95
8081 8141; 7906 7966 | 1.02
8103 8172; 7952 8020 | 0.92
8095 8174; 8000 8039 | 0.87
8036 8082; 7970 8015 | 0.85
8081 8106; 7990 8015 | 0.87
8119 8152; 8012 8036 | 0.90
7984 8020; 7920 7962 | 1.12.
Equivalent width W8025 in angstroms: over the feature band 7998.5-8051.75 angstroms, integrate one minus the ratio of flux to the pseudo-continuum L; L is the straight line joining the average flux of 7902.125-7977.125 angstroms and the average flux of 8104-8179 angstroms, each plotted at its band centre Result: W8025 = -4.72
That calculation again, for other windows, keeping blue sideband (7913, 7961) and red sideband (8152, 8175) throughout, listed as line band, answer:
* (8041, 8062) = 1.71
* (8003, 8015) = -2.78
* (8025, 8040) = -0.77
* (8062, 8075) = 0.50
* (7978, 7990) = -0.53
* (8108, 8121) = -0.66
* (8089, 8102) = -0.13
